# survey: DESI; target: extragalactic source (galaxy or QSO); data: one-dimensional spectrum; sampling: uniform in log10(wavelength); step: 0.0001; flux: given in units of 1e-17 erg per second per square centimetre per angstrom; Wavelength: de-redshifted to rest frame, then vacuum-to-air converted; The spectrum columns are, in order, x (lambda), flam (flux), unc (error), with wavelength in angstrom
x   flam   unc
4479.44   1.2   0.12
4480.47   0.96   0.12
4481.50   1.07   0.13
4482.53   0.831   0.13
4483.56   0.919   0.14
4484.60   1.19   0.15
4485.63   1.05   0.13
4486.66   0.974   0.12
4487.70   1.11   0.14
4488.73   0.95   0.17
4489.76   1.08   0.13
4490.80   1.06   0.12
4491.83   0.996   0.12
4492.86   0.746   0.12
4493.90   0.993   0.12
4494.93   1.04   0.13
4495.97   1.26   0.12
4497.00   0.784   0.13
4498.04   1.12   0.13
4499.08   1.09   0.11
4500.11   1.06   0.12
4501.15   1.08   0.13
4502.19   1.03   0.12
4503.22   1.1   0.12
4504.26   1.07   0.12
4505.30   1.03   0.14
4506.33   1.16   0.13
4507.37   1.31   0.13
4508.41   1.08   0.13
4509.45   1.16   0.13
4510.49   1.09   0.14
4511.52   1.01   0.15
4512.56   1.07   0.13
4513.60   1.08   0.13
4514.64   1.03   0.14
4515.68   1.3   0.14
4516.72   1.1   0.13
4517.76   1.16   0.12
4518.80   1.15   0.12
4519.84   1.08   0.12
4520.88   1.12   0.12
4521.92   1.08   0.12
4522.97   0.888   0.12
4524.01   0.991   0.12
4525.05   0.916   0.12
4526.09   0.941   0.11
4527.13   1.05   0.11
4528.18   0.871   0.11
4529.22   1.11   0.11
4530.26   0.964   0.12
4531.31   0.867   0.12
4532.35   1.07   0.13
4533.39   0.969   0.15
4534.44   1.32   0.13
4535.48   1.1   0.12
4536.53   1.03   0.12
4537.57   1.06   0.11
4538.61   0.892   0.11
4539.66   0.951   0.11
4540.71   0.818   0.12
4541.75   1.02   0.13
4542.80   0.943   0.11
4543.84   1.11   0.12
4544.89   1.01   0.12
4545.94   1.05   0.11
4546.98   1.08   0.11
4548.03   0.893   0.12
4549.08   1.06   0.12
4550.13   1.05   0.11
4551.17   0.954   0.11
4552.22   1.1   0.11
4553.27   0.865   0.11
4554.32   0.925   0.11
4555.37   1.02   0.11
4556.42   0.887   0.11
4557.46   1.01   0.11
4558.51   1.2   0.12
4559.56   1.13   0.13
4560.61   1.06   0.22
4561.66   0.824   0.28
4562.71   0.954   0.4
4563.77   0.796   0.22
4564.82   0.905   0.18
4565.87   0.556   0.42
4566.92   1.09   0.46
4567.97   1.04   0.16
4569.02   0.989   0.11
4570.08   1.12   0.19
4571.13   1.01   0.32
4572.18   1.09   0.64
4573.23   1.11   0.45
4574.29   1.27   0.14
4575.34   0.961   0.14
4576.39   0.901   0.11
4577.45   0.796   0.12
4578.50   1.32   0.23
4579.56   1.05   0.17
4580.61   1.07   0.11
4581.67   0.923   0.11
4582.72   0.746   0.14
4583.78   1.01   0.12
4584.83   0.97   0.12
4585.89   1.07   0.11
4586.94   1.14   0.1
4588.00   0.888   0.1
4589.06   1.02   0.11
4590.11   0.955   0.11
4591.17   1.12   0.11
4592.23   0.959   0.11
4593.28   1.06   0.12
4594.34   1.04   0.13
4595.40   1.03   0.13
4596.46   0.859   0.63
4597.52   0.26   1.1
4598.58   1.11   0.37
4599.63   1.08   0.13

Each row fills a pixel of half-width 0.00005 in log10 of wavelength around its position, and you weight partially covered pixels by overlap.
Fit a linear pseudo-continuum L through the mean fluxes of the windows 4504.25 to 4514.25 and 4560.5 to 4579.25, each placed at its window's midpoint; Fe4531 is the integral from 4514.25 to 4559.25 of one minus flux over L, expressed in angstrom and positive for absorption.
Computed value 1.2 angstrom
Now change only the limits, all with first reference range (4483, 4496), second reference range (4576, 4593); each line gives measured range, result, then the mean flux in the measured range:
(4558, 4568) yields 0.52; 0.951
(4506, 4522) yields -1.75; 1.12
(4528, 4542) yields 0.04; 1.01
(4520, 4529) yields 0.19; 0.99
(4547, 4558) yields 0.26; 0.982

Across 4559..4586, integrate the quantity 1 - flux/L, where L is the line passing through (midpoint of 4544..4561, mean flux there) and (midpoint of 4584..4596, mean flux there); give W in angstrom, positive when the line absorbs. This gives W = 0.8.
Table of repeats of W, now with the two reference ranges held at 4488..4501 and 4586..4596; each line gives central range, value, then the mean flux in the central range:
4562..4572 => 0.8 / 0.943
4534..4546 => 0.0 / 1.02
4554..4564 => 0.3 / 0.987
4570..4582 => -0.3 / 1.05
